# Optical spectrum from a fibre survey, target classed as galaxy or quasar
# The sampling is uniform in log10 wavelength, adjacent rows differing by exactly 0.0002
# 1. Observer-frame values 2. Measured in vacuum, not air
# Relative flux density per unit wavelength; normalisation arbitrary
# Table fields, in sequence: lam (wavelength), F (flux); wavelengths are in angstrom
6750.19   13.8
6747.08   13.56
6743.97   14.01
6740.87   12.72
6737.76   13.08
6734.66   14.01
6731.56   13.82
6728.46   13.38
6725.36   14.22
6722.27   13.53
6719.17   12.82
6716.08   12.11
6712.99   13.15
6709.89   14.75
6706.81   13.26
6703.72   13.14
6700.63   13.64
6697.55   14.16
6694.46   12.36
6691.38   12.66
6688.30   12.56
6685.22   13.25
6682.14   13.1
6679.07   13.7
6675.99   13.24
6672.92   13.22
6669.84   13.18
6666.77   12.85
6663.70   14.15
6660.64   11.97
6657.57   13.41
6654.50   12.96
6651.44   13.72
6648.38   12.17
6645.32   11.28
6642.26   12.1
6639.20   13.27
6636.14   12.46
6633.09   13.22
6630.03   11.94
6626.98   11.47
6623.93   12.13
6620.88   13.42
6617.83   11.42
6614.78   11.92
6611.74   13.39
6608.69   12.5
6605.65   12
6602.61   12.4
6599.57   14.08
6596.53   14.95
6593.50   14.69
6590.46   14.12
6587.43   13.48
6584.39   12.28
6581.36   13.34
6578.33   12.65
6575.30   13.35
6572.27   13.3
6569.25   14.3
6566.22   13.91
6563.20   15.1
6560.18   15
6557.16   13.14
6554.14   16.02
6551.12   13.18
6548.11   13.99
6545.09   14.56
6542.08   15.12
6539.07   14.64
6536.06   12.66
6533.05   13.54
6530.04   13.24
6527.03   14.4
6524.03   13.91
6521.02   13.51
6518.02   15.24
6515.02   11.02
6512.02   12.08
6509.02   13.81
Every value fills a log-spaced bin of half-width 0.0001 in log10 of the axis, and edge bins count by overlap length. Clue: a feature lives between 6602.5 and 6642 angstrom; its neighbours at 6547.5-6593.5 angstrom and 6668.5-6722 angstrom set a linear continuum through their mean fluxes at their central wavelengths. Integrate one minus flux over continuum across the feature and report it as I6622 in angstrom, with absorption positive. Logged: 3.4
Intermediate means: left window 13.8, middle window 12.4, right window 13.2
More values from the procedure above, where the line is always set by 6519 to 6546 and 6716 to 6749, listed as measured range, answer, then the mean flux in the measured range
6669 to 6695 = 1.0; 13.1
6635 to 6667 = 2.1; 12.8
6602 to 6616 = 1.3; 12.5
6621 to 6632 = 1.3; 12.1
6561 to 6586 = 0.5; 13.6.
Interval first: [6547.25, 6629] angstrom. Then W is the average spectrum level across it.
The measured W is 13.4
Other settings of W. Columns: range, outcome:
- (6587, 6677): 12.9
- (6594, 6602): 14.3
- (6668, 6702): 13.2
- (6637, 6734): 13.1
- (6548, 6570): 14.4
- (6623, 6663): 12.5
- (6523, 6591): 13.9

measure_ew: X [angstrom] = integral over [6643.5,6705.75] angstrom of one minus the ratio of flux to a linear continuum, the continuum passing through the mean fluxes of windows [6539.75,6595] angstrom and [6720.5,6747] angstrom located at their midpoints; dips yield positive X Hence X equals 3.1 angstrom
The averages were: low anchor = 14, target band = 13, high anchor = 13.6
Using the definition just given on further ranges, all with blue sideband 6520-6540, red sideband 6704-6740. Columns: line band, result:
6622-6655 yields 2.72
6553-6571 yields -1.18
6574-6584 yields 0.44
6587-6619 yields 0.94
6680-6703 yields 0.61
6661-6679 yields 0.31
